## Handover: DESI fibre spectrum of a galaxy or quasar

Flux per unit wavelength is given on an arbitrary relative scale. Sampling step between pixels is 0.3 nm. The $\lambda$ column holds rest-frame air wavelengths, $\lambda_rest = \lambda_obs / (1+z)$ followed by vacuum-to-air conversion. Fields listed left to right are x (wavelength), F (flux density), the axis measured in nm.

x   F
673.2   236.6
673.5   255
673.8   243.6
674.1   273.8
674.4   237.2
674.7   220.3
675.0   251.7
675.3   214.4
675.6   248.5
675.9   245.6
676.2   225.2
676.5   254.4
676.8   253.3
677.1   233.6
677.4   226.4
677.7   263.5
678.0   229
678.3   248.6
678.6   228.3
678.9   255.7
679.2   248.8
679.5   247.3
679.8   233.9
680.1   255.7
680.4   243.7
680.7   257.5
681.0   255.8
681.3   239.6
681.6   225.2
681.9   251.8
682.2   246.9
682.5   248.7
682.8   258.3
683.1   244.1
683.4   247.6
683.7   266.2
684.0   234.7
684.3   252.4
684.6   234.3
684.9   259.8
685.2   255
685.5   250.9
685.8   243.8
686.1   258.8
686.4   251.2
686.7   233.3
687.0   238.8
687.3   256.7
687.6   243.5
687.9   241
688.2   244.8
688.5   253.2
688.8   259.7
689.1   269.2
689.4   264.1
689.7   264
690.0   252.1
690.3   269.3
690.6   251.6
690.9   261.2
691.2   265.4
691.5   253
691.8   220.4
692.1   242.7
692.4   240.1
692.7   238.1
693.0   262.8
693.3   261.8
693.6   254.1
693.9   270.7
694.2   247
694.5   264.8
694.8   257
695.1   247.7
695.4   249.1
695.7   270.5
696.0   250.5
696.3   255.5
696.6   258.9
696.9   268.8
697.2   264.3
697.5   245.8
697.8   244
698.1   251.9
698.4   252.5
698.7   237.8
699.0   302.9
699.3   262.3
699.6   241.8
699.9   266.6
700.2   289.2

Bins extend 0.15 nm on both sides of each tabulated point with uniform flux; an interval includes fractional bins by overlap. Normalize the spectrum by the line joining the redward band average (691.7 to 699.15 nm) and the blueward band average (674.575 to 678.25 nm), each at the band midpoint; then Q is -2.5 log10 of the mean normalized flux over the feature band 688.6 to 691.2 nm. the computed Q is -0.048 mag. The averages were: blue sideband 239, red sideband 255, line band 261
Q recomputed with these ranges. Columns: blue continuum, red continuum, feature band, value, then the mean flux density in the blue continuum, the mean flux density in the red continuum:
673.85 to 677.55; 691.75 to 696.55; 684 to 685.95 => -0.01 mag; 240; 253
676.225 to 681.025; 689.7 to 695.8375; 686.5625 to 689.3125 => 0.01 mag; 245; 254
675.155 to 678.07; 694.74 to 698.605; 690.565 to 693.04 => 0.02 mag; 240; 255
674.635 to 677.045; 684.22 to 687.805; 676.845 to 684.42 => -0.01 mag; 240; 248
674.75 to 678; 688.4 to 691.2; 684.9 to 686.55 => 0.01 mag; 240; 261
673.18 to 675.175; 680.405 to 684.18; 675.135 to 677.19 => 0.03 mag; 246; 248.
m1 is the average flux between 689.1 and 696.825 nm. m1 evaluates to 255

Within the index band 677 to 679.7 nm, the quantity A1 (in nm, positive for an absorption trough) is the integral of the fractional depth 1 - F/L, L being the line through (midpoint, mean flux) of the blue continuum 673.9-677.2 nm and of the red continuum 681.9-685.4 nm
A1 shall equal 0.02 nm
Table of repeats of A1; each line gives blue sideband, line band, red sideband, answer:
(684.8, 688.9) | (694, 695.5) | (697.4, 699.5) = 0.002 nm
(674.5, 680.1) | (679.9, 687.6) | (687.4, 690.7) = 0.024 nm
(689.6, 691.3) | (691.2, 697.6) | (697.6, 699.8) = 0.111 nm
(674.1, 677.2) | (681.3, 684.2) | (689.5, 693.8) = -0.010 nm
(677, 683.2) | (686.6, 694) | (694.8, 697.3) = 0.024 nm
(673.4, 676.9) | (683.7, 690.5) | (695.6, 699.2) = -0.007 nm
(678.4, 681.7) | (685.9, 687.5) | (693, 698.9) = 0.014 nm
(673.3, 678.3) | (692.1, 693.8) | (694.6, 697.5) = 0.027 nm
